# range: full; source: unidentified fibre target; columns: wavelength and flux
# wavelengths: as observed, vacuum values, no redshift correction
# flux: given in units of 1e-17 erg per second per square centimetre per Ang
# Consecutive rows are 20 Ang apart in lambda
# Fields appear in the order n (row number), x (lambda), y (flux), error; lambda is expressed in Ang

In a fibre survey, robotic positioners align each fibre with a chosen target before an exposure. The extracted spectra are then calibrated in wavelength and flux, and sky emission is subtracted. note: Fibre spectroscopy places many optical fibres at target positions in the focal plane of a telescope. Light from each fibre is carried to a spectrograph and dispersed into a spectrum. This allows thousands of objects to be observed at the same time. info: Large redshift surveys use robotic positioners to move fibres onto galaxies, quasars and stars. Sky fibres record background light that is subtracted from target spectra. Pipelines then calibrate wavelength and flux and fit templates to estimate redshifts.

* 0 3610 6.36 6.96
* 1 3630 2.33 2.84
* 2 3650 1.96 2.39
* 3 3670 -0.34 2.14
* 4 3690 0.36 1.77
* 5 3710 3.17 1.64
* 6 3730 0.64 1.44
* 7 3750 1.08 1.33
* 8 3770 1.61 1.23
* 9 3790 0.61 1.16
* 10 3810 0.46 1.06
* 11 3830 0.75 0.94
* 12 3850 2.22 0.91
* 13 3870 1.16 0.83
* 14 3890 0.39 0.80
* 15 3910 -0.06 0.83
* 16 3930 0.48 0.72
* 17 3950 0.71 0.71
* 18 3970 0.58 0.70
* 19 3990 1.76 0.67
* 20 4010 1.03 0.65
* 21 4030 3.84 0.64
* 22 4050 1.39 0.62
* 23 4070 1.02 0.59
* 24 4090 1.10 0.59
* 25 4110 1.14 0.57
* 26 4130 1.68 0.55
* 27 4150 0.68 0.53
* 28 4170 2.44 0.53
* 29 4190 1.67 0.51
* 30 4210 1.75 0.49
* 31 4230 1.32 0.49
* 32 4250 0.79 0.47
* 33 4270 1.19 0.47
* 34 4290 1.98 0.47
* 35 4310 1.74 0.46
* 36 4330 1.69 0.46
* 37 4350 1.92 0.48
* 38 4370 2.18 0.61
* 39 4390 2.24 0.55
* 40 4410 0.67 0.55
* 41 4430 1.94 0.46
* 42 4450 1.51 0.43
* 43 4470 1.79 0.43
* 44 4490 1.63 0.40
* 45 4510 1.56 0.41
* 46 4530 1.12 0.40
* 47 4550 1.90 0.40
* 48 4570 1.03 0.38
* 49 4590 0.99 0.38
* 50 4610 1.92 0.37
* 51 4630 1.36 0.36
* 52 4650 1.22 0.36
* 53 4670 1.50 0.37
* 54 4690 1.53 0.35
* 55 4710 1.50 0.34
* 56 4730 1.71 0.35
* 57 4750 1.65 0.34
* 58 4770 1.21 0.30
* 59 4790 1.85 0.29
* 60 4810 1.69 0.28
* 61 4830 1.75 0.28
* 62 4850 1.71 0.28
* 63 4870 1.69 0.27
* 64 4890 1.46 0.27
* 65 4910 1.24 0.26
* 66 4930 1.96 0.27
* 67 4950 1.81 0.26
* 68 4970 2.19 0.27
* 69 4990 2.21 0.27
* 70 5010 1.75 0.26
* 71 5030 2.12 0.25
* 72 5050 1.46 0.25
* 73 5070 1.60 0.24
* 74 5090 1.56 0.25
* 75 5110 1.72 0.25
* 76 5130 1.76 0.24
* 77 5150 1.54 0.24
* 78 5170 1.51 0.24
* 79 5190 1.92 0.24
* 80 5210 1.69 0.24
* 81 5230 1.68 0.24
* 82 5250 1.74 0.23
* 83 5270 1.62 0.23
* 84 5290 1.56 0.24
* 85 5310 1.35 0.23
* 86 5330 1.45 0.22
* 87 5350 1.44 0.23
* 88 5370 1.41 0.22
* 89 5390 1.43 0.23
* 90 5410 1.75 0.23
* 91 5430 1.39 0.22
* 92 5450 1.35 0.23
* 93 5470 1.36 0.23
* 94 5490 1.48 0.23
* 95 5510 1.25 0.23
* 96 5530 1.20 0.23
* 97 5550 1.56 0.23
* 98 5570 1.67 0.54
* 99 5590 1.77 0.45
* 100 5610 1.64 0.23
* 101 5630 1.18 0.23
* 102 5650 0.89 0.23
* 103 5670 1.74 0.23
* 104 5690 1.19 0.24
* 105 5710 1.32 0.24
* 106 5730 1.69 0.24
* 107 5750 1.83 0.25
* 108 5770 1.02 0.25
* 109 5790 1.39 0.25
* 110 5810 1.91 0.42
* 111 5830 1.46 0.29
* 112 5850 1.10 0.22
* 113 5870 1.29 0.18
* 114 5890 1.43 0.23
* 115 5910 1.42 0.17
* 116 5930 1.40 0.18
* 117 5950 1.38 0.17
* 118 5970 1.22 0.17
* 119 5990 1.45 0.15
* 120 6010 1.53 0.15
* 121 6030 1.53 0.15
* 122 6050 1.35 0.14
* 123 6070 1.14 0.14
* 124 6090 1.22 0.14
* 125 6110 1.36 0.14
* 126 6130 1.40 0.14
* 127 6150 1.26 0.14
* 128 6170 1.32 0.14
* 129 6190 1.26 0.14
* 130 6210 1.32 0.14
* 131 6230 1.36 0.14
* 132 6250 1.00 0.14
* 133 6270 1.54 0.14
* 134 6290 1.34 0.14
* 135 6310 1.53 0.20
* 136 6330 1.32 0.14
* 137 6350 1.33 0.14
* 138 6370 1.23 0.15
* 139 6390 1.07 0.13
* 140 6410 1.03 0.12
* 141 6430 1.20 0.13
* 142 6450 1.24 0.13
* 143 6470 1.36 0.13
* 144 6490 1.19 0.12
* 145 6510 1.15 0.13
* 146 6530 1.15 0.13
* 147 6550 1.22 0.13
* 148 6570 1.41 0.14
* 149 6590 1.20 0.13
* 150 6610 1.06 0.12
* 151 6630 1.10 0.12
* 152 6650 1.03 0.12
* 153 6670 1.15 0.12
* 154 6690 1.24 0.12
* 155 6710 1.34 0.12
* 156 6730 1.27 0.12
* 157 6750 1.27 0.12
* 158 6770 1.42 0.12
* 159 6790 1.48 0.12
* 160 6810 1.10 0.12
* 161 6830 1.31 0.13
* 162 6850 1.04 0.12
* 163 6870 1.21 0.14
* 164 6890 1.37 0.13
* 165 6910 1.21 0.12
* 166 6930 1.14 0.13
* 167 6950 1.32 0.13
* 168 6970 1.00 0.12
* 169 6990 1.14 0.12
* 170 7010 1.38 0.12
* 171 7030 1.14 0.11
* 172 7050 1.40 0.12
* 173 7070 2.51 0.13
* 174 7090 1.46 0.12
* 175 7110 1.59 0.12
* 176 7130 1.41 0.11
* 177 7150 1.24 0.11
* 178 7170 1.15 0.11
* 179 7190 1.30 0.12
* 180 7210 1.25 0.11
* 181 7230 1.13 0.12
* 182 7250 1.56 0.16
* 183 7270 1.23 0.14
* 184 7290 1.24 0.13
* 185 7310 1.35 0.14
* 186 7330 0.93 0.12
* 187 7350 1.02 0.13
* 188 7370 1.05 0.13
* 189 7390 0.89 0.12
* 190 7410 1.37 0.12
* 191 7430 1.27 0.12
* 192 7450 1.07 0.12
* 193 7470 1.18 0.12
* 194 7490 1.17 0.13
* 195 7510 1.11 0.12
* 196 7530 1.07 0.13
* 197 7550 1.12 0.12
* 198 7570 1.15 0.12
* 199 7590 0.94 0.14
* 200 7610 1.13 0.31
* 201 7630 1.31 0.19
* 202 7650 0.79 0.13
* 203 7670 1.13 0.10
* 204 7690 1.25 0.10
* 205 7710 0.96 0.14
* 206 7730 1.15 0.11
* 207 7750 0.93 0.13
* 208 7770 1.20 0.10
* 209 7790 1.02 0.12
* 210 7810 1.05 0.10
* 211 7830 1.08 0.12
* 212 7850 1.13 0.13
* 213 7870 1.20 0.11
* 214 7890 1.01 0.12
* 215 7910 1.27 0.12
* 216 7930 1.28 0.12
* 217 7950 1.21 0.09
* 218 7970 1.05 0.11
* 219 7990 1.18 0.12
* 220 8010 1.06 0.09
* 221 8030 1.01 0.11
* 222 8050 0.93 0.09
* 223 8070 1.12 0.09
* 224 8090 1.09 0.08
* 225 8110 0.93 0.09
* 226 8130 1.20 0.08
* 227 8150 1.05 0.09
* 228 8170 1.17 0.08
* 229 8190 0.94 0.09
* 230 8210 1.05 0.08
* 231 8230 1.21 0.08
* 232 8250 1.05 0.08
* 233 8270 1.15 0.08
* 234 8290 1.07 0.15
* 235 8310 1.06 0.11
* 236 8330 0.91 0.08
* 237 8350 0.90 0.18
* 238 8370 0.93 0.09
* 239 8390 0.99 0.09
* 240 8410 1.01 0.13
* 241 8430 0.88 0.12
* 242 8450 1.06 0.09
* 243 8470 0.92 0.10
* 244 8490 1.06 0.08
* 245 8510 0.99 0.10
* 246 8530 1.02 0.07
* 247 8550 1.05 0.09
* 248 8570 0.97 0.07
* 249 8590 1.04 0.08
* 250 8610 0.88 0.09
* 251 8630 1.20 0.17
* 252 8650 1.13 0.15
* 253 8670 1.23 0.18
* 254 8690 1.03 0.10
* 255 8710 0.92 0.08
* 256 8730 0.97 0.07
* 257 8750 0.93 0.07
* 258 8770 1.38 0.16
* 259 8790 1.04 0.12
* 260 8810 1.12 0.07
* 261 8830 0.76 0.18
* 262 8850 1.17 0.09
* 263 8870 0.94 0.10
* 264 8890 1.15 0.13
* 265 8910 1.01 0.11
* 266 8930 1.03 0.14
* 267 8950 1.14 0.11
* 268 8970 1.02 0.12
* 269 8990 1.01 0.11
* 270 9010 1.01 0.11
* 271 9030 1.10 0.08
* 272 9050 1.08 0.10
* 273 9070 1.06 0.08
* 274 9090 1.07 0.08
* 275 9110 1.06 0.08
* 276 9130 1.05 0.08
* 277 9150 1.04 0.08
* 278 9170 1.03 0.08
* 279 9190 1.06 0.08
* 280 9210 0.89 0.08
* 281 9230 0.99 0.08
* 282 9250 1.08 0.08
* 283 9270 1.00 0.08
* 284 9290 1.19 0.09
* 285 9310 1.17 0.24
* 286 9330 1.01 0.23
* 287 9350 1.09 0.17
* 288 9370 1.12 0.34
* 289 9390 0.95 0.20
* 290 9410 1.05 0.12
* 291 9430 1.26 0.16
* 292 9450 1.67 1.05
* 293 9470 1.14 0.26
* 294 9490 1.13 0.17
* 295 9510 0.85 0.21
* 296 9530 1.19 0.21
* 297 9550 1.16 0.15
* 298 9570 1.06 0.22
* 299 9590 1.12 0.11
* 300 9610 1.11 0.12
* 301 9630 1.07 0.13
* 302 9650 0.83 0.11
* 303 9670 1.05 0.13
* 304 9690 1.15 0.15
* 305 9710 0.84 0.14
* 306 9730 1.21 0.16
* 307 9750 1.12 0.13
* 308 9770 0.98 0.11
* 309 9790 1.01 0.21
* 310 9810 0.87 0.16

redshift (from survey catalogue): 0.078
